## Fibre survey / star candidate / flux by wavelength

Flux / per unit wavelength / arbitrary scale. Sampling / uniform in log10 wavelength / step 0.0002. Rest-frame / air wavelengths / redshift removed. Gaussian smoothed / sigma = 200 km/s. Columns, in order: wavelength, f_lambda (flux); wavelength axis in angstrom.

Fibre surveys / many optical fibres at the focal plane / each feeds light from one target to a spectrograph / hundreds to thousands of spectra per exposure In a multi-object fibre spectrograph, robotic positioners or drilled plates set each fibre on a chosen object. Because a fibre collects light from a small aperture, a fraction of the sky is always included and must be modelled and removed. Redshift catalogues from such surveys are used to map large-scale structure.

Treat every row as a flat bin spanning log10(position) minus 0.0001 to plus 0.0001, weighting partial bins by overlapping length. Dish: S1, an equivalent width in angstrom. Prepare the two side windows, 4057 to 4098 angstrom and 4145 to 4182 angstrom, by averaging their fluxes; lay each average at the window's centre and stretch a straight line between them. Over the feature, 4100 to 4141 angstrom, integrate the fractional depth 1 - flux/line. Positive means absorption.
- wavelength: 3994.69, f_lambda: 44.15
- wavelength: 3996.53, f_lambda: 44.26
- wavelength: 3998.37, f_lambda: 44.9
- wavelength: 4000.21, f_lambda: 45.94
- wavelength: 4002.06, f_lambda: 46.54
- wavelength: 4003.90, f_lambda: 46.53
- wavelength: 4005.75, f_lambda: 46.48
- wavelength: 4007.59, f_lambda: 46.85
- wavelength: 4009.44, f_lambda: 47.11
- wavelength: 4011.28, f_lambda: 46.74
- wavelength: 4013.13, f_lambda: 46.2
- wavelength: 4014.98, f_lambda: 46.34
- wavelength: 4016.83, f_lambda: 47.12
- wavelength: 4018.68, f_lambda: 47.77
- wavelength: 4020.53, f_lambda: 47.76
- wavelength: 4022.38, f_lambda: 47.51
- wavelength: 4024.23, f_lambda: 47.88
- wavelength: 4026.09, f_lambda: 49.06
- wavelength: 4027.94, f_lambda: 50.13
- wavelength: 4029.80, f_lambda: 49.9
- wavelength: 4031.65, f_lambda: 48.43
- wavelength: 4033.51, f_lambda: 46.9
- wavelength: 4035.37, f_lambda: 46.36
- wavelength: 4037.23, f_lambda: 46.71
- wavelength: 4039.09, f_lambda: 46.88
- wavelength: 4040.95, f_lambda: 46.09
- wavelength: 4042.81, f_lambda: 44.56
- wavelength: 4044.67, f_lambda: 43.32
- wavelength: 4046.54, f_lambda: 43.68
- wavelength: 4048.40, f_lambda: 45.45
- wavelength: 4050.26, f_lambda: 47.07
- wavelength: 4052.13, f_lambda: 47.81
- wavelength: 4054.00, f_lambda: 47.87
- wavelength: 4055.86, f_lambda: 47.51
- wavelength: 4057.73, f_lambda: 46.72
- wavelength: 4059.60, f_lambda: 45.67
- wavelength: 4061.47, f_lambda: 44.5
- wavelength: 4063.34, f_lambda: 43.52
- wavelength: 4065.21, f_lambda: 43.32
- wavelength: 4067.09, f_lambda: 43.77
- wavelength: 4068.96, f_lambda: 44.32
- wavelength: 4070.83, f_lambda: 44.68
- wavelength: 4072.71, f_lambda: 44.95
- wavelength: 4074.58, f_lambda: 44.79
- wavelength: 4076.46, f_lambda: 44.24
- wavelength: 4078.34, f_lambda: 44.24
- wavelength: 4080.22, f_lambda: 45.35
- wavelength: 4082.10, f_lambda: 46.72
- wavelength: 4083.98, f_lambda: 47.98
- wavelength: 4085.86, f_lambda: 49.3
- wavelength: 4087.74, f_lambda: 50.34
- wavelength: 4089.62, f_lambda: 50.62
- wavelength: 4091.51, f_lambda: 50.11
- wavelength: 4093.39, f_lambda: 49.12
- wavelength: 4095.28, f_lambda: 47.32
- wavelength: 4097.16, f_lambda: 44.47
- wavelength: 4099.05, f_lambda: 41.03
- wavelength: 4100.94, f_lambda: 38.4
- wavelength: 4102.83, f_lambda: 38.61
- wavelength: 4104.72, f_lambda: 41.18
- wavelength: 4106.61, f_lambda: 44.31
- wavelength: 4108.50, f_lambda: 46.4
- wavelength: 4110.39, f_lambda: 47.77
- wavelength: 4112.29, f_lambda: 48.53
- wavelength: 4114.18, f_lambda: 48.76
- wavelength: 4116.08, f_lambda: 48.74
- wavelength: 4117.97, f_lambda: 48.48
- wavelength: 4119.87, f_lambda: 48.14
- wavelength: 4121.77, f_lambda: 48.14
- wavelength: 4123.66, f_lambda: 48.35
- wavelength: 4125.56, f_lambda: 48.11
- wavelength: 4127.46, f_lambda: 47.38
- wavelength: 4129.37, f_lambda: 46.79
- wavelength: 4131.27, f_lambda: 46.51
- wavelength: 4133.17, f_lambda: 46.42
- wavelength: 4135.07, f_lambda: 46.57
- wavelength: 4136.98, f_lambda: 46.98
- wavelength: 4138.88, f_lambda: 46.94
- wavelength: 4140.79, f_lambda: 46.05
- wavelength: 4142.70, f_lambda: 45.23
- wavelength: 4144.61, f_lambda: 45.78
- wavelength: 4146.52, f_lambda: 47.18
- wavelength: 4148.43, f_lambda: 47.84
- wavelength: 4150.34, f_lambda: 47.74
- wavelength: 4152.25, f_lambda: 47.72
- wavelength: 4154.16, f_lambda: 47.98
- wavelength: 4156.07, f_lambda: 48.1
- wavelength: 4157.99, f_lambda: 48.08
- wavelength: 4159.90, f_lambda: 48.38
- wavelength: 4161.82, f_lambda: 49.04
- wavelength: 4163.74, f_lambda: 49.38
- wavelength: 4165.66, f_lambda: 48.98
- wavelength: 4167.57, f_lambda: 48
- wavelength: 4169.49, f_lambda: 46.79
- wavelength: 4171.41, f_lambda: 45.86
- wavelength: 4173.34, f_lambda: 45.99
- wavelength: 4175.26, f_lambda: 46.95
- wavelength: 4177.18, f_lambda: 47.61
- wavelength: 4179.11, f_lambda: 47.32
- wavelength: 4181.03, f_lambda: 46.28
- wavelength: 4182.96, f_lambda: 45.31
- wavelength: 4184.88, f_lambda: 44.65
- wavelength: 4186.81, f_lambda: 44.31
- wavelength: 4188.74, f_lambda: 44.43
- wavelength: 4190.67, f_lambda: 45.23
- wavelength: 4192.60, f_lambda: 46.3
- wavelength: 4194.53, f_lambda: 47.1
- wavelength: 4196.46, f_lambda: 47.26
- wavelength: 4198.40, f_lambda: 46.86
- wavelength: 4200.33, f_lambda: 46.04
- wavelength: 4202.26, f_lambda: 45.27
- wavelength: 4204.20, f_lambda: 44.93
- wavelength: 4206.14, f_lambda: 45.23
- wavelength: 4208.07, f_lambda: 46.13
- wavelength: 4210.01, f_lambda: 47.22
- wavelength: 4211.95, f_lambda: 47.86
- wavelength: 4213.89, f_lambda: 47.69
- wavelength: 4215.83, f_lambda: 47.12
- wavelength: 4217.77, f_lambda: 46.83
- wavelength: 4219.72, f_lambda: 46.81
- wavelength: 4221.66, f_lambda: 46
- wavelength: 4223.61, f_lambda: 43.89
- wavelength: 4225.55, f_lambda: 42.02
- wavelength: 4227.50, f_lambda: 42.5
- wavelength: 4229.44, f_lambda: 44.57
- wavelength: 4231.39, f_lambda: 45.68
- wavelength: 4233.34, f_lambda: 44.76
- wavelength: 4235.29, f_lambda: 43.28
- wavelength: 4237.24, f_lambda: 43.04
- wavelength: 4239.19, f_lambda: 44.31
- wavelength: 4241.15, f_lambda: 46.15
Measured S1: 0.6 angstrom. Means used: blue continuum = 46.2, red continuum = 47.6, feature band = 46.3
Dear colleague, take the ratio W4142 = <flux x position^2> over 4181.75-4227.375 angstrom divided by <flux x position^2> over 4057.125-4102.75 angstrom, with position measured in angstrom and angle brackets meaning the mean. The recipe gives 1.1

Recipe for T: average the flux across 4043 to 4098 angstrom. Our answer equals 46.2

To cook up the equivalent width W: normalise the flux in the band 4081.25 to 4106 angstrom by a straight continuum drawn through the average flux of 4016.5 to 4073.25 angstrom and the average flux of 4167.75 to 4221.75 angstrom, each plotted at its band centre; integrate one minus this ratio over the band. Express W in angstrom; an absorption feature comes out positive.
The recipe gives 0.3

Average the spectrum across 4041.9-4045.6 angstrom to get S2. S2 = 44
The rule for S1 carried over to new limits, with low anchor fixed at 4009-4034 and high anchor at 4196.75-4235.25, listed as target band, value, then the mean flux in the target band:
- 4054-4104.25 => 1.8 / 45.5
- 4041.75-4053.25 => 0.5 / 45.4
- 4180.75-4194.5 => 0.2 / 45.3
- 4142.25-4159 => -0.4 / 47.4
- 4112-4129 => -0.6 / 48.2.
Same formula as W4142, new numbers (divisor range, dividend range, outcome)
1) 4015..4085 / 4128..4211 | 1.07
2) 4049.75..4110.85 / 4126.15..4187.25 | 1.07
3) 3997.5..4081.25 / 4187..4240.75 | 1.07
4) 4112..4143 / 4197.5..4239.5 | 1.00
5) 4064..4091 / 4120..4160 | 1.06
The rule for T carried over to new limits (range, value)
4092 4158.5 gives 46.5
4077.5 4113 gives 45.9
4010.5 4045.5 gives 47.1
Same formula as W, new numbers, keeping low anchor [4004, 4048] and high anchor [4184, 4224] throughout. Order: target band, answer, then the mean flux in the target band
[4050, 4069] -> 0.5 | 45.6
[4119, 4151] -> -0.4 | 47.1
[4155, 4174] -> -0.7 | 47.9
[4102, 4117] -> 0.3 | 45.6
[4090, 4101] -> 0.2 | 45.9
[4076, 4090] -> -0.2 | 47.3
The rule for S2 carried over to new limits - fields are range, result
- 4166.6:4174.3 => 46.7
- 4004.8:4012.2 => 46.8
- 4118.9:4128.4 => 48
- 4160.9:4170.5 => 48.4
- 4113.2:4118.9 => 48.7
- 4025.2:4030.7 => 49.7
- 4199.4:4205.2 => 45.4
